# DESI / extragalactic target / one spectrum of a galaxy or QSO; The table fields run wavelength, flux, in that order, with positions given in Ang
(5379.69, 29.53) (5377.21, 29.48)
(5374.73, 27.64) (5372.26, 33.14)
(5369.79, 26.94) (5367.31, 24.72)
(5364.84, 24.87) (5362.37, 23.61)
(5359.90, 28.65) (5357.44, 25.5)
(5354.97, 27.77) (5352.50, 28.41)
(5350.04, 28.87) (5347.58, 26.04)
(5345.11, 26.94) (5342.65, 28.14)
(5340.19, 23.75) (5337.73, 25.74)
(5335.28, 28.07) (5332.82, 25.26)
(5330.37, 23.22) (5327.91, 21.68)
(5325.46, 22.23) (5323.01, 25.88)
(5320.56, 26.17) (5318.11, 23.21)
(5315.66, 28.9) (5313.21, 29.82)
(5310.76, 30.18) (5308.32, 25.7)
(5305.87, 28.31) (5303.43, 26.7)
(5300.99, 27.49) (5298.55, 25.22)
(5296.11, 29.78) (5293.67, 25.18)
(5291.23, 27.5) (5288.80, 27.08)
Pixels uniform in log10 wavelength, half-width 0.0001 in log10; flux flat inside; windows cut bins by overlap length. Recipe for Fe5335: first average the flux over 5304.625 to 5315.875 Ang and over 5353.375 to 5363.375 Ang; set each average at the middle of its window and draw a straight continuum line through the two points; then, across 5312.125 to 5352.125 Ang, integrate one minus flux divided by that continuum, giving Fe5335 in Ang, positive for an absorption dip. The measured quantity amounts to 2.5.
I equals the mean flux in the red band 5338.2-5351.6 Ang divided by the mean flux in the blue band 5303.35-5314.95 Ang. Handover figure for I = 0.94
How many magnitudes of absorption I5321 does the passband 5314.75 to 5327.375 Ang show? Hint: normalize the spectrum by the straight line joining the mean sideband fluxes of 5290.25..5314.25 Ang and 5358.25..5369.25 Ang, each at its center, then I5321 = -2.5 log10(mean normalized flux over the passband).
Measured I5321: 0.08 mag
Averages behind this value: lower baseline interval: 27.6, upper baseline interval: 25.6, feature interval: 25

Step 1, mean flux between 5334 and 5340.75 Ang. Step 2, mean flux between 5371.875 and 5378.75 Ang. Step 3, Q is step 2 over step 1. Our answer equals 1.14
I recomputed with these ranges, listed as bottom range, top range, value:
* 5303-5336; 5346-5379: 1.05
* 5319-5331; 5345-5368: 1.11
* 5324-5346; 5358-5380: 1.10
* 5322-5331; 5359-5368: 1.09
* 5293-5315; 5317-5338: 0.89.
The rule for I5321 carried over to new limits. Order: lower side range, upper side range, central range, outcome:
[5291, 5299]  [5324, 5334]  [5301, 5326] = -0.08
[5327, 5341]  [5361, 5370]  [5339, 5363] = -0.09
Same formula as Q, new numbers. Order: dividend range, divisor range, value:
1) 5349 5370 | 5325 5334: 1.15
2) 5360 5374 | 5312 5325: 1.01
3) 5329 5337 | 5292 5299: 0.95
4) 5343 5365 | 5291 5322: 0.99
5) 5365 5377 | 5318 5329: 1.17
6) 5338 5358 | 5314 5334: 1.09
